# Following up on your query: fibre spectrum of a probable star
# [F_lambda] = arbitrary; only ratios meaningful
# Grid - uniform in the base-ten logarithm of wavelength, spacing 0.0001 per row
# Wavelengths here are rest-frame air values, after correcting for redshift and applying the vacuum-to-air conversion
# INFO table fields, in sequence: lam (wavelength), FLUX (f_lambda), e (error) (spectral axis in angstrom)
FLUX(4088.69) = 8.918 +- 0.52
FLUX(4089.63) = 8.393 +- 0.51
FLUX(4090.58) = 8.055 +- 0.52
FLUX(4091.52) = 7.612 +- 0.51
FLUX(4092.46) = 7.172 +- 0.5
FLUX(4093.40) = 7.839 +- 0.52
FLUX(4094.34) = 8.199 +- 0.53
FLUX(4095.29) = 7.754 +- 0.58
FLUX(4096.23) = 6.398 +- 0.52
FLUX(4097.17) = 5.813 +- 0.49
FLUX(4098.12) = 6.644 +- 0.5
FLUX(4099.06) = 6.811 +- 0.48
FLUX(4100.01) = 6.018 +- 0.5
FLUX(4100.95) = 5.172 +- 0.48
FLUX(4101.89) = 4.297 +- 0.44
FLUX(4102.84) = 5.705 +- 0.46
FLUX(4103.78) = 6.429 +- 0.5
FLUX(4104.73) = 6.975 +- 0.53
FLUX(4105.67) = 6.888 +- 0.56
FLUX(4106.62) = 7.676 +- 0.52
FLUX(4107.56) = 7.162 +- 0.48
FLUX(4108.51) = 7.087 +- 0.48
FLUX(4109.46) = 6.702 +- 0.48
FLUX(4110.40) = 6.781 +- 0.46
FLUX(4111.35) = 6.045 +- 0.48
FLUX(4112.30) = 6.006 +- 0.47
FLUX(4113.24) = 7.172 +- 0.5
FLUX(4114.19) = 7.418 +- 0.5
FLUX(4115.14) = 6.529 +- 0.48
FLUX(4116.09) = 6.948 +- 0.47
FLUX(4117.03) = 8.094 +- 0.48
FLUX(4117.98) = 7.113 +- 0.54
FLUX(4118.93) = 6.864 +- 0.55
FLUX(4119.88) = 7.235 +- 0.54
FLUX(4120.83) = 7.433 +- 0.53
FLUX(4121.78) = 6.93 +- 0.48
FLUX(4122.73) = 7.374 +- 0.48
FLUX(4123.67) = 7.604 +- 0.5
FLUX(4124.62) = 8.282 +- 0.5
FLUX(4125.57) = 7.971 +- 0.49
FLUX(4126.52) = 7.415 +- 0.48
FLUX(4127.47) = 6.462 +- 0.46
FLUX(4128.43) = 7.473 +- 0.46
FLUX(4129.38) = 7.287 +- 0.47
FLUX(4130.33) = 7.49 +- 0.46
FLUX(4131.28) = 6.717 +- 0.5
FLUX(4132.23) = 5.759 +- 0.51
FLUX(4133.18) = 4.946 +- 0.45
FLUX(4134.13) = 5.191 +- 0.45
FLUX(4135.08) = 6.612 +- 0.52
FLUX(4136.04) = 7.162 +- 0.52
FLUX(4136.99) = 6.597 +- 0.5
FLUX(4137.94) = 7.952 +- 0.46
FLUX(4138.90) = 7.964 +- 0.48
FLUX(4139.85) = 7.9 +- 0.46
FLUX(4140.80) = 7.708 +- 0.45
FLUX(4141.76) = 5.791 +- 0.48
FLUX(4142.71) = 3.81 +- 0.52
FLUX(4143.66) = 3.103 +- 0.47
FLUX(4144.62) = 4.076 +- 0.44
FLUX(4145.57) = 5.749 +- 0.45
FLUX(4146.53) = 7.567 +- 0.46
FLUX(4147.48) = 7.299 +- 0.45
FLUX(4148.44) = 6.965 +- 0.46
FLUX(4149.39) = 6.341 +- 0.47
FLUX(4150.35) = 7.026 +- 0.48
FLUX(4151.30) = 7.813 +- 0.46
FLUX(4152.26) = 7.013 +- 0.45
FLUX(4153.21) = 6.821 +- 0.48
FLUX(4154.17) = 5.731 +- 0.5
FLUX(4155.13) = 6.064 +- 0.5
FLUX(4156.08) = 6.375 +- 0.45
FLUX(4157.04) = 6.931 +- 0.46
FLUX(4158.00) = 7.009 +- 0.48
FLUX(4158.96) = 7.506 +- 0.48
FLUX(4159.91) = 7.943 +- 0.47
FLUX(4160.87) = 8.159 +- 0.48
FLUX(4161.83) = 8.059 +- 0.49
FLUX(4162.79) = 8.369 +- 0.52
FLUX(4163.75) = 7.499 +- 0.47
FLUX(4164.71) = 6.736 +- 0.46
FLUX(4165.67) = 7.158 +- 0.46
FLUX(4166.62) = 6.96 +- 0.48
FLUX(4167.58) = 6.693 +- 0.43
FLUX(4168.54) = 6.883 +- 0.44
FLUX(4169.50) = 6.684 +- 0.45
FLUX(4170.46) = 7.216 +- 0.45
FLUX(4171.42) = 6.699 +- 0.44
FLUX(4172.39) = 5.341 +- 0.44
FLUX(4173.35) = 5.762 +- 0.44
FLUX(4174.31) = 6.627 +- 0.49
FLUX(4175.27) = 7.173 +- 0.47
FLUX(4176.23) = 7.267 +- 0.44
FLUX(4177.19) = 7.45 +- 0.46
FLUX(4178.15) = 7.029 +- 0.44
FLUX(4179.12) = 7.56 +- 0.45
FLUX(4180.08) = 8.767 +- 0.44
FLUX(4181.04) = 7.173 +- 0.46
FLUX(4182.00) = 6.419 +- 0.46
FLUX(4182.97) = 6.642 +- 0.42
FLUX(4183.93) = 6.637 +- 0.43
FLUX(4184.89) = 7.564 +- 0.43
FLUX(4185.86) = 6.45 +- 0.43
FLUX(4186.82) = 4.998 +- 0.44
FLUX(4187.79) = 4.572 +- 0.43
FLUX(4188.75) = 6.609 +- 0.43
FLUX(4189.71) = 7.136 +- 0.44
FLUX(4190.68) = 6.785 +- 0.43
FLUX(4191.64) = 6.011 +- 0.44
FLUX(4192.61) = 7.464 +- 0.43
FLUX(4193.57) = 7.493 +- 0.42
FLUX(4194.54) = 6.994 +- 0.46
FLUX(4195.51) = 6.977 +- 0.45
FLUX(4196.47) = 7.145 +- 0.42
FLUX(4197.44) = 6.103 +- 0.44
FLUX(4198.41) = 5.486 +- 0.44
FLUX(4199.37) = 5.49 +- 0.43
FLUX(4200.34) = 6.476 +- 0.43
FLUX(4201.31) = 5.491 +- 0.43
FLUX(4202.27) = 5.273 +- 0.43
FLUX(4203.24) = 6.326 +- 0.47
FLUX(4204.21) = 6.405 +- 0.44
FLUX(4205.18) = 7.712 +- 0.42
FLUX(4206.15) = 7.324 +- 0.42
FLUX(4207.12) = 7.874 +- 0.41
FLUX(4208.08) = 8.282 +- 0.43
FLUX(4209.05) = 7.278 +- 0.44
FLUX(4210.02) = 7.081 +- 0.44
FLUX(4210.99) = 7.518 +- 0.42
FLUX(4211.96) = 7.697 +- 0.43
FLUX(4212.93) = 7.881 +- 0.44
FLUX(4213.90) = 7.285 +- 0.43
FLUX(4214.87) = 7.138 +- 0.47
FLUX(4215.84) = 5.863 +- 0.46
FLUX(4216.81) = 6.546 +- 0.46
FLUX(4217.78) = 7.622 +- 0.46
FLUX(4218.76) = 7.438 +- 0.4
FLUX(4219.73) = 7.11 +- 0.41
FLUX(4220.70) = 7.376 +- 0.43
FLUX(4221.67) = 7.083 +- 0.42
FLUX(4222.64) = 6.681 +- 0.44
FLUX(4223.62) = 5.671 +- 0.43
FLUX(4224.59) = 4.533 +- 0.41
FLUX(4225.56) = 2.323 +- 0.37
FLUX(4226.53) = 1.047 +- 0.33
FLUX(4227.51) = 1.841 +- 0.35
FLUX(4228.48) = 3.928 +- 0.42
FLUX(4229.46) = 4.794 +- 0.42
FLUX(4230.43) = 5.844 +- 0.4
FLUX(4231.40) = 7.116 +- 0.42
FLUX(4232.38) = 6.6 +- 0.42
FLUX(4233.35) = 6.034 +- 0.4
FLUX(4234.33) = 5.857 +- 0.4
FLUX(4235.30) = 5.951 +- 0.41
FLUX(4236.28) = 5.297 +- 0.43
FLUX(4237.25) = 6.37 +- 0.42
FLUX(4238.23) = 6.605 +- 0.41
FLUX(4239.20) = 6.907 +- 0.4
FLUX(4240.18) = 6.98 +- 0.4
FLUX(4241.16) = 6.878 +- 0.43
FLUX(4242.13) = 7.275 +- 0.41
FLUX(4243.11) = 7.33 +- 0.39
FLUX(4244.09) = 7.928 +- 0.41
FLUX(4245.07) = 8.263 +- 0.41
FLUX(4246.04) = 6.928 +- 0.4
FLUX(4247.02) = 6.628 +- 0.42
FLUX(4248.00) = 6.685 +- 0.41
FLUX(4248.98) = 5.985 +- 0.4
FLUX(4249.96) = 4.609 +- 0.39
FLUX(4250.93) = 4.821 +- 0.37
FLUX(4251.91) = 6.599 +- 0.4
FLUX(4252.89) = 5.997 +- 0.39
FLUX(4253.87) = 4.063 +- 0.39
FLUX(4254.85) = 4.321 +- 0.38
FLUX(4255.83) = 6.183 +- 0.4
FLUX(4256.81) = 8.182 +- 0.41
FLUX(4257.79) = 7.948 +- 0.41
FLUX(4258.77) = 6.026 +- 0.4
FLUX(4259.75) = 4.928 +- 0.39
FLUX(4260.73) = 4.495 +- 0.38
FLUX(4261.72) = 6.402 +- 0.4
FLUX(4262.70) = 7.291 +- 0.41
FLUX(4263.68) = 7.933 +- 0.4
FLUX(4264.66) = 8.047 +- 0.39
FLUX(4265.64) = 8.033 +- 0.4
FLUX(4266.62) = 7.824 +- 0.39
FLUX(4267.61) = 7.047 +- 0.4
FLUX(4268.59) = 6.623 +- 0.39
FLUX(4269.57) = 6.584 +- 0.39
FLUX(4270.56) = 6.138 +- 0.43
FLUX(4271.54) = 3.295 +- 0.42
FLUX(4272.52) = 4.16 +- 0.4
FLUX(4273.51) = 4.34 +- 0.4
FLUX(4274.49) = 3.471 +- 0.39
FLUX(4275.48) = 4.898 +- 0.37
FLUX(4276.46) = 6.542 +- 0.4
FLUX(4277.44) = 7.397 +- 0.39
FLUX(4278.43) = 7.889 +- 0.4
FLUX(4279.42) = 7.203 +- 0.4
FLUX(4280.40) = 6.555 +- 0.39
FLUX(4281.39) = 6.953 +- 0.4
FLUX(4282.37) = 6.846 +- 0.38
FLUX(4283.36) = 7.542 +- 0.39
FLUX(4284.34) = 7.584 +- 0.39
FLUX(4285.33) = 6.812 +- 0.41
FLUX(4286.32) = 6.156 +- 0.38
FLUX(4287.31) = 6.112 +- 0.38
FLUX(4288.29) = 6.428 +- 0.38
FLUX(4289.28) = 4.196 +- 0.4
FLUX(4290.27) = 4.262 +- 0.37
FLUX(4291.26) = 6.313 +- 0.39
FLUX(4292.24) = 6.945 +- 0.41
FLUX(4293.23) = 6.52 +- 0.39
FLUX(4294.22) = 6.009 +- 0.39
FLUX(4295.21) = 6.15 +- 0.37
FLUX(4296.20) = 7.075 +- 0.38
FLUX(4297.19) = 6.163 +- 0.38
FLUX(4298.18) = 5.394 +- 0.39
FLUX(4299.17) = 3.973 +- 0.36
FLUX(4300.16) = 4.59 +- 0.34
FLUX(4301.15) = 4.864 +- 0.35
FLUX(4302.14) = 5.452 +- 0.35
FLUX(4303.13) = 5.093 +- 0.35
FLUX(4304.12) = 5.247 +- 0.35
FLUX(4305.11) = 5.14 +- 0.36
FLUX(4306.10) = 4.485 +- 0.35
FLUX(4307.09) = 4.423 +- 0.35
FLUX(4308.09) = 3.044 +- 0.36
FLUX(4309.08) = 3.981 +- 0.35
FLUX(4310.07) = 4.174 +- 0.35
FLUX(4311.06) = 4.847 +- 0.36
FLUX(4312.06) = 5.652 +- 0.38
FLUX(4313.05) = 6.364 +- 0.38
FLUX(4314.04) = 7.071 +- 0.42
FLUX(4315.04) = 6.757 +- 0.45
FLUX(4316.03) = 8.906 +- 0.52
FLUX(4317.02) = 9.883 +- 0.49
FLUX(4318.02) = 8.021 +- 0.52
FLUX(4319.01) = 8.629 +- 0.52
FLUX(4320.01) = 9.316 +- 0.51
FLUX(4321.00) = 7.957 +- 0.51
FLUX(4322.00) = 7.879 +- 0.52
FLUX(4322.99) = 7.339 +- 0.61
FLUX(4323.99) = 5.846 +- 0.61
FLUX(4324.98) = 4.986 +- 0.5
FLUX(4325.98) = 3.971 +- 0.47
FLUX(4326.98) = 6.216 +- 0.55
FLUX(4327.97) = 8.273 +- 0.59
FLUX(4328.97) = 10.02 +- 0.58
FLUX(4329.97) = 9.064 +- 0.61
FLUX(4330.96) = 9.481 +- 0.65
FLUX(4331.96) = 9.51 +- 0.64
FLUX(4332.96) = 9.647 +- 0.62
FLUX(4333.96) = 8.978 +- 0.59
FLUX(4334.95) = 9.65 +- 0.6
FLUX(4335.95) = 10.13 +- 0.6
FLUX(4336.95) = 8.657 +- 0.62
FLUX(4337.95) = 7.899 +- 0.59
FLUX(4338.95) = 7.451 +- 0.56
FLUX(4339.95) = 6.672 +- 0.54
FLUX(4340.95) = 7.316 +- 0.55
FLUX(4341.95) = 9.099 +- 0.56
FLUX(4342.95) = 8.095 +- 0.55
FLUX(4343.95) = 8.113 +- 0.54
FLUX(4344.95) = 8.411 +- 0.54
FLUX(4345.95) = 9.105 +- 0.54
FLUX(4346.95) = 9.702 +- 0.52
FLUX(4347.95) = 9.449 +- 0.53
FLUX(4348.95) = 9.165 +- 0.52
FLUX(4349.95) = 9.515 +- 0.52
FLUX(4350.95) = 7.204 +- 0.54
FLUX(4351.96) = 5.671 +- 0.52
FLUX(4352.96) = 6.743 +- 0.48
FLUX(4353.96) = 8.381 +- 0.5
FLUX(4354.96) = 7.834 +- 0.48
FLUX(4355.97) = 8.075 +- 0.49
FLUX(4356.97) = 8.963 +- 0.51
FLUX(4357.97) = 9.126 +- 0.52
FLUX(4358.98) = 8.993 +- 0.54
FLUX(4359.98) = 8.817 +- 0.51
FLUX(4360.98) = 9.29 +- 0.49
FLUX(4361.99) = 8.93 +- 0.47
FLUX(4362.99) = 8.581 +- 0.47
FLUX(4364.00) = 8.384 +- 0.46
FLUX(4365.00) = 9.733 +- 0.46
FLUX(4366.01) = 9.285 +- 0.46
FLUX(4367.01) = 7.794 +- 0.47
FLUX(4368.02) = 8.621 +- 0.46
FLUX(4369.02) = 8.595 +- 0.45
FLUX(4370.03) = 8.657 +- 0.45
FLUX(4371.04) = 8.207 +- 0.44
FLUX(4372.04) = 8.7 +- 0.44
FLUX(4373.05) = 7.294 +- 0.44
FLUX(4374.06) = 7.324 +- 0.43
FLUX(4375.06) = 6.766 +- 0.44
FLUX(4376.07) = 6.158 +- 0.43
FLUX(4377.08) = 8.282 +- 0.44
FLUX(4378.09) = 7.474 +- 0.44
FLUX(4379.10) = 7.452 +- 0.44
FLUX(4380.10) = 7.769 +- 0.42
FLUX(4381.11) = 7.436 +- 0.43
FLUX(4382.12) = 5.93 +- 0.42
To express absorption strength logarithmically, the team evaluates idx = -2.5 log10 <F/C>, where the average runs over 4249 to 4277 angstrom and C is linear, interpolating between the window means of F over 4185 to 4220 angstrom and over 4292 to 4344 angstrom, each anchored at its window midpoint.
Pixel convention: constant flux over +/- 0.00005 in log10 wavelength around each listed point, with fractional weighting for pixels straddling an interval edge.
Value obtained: 0.15 mag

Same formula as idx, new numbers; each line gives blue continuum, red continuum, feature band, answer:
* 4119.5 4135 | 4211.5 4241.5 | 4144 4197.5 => -0.05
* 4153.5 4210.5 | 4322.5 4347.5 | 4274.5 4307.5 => 0.29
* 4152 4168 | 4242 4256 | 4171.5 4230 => 0.05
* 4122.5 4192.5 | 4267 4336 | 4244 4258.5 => 0.05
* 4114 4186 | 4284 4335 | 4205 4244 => 0.06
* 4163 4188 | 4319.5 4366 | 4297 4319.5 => 0.36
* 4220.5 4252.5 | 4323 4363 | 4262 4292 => 0.07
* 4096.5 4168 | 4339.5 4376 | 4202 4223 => 0.03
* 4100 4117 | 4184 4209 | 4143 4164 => -0.03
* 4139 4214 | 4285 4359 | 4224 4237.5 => 0.39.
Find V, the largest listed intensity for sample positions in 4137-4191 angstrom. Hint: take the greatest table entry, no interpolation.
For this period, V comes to 8.767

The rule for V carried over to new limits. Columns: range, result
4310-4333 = 10.02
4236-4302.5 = 8.263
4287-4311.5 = 7.075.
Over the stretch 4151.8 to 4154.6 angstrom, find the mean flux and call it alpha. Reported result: 6.54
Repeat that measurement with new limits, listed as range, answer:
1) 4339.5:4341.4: 6.99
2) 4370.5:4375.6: 7.66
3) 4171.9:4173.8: 5.52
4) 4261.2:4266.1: 7.52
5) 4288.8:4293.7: 5.65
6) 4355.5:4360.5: 8.82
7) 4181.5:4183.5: 6.54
